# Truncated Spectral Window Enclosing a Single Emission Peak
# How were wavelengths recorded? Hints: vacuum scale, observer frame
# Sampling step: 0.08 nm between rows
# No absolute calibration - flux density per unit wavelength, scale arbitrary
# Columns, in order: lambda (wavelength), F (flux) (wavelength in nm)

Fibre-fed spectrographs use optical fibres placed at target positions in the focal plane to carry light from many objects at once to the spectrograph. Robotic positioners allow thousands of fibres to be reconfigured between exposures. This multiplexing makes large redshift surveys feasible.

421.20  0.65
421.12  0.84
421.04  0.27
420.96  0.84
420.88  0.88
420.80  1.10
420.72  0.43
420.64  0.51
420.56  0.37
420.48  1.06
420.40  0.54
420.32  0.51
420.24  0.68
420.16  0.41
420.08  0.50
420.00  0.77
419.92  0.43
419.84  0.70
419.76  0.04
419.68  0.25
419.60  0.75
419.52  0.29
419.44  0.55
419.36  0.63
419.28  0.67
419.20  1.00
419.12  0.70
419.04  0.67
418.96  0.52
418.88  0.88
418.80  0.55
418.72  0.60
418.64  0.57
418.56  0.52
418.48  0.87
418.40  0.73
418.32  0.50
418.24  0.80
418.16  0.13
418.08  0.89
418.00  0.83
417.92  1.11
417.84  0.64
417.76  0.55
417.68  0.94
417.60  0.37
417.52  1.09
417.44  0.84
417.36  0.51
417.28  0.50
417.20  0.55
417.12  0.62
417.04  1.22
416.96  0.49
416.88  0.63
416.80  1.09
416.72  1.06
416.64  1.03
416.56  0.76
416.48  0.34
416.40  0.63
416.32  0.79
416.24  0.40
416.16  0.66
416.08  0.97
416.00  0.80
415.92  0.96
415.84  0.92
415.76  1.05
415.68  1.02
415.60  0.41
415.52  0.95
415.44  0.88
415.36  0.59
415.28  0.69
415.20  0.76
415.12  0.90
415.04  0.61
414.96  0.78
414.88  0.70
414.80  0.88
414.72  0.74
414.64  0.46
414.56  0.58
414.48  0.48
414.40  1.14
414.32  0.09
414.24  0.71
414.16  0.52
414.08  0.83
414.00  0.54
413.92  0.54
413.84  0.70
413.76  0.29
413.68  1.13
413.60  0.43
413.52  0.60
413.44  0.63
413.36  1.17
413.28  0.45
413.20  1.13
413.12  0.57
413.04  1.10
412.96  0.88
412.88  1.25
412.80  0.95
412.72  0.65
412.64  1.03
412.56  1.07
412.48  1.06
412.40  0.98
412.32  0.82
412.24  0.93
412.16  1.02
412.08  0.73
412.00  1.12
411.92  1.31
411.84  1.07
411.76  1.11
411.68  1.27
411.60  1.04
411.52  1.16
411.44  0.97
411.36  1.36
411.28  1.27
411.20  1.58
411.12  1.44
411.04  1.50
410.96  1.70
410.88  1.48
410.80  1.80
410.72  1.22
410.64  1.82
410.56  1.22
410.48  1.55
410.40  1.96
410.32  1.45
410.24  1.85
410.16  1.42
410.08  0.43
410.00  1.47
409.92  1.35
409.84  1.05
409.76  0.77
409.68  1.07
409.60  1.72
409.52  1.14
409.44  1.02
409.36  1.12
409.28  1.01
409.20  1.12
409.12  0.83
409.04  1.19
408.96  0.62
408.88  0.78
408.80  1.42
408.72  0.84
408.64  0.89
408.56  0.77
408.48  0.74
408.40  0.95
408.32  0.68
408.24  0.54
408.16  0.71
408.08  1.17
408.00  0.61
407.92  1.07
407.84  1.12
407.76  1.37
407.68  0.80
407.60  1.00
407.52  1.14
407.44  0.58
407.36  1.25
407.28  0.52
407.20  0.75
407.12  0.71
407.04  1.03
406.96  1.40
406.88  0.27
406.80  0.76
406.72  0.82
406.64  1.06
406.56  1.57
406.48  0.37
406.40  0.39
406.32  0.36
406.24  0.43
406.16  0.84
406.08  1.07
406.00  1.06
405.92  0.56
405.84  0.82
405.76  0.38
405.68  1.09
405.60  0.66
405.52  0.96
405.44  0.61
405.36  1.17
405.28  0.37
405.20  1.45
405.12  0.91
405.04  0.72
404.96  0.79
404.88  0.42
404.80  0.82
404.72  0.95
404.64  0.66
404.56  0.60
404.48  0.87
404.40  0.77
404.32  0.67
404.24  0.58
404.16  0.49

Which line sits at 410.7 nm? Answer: C III] 1909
